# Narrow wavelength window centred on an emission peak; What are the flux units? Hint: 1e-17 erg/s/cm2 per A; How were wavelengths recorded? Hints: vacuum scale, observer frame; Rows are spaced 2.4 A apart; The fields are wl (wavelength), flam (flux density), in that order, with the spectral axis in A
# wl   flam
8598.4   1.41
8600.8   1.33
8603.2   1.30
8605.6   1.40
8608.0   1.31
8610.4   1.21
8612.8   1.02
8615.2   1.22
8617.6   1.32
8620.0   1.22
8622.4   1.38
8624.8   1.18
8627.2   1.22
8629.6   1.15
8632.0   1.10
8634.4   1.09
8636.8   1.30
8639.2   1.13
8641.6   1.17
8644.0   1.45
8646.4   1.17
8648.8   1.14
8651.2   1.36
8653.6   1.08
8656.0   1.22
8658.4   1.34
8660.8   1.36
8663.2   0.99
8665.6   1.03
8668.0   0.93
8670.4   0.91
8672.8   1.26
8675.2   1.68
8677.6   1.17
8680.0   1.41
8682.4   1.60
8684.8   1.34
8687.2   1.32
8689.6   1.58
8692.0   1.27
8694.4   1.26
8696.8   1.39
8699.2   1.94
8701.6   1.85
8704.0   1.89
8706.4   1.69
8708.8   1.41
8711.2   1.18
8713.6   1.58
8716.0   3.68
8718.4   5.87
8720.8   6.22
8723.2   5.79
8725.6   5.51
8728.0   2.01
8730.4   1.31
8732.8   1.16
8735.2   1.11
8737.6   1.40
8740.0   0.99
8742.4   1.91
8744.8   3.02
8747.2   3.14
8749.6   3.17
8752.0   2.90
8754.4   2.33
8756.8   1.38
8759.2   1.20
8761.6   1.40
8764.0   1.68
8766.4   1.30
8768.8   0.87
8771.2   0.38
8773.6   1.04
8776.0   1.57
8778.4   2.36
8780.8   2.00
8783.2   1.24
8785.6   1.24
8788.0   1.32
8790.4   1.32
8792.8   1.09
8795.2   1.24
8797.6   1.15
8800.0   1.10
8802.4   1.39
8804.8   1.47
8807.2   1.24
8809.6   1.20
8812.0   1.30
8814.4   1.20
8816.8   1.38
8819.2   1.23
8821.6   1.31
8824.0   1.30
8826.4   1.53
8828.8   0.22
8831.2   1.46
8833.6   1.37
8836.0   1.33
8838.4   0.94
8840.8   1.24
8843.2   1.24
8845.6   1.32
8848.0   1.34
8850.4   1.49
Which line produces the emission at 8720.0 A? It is H-alpha 6563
